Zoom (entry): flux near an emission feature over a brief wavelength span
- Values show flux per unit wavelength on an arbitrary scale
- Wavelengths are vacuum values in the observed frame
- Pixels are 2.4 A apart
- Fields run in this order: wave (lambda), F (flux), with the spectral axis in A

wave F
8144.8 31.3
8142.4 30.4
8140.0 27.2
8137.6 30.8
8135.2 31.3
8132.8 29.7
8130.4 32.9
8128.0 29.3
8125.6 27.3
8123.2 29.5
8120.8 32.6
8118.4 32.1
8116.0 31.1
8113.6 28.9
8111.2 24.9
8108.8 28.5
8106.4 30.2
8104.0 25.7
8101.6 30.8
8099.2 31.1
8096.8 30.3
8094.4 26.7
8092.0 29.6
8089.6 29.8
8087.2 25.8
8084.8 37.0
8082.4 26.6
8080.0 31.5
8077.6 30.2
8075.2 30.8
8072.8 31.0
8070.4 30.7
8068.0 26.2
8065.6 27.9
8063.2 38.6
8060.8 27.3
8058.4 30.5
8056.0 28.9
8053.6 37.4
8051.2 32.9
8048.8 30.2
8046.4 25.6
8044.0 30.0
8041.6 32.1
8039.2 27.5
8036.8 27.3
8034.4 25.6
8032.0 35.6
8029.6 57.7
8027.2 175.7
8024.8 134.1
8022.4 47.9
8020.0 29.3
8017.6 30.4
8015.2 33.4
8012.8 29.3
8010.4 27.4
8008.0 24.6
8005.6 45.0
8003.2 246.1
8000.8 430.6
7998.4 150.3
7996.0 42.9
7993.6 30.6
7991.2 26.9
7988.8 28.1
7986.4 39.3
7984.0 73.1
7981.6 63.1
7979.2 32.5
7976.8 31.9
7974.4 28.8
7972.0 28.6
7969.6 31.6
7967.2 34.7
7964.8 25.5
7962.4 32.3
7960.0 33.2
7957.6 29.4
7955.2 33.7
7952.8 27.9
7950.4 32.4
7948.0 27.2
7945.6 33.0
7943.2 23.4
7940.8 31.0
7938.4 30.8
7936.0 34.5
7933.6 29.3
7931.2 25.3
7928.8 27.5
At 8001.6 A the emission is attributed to Halpha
